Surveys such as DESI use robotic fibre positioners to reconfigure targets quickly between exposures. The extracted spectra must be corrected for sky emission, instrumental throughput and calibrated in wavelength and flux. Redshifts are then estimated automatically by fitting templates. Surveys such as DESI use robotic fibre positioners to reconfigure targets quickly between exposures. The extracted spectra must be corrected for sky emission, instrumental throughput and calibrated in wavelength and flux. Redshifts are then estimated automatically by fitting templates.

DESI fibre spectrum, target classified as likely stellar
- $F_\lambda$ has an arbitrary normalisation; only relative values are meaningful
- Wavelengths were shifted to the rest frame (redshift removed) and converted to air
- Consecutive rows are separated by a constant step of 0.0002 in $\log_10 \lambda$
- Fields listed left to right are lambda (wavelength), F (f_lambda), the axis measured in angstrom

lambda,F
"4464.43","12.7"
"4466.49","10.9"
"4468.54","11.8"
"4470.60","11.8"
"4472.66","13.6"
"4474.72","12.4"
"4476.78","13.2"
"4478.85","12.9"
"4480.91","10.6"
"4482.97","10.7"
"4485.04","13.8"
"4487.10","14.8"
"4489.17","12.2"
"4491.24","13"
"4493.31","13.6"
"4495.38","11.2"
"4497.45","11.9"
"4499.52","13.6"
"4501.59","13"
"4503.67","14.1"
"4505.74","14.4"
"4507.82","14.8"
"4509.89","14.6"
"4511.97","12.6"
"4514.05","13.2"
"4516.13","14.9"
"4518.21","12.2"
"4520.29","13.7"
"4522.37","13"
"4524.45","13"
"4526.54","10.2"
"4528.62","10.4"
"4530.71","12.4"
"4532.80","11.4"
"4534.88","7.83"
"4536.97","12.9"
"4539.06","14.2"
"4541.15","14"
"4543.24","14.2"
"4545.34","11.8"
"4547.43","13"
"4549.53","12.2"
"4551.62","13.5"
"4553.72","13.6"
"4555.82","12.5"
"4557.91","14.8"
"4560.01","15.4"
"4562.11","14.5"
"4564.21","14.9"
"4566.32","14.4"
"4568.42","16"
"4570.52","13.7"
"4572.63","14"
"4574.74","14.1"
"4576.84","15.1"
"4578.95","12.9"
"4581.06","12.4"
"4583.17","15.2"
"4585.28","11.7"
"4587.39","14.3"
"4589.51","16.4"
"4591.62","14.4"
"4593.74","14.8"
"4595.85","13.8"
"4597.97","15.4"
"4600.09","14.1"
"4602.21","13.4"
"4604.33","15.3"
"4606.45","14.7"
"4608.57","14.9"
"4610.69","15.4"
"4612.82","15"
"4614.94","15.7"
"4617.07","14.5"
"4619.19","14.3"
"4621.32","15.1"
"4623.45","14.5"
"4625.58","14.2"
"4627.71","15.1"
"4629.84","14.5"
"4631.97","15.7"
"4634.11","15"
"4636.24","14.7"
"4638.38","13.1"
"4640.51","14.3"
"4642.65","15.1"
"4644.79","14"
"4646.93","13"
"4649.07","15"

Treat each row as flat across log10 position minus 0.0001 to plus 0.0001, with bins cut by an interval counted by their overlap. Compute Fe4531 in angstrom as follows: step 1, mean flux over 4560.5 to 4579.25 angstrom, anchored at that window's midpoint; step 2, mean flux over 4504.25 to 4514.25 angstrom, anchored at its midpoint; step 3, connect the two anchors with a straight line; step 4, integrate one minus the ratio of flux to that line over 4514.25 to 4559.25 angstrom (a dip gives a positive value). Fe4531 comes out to 4.9 angstrom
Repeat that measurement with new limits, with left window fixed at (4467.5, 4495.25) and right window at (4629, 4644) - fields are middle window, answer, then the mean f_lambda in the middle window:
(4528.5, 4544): 1.26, 12.2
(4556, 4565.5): -0.72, 14.7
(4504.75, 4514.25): -0.75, 14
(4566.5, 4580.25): -0.48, 14.3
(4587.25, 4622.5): -1.49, 14.8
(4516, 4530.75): 0.91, 12.3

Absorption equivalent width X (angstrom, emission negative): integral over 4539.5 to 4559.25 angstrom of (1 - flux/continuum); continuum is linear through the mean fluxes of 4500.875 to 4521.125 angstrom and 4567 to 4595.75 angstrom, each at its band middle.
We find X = 0.94 angstrom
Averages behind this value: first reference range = 13.8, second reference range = 14.2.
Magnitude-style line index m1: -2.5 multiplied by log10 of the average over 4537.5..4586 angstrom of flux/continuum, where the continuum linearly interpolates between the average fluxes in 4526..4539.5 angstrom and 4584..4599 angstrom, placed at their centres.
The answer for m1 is -0.09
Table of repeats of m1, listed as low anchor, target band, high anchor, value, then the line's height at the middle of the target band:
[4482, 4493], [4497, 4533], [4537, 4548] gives 0.01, 13.2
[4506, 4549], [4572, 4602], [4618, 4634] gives -0.01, 14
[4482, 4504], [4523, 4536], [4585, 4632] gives 0.22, 13.4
